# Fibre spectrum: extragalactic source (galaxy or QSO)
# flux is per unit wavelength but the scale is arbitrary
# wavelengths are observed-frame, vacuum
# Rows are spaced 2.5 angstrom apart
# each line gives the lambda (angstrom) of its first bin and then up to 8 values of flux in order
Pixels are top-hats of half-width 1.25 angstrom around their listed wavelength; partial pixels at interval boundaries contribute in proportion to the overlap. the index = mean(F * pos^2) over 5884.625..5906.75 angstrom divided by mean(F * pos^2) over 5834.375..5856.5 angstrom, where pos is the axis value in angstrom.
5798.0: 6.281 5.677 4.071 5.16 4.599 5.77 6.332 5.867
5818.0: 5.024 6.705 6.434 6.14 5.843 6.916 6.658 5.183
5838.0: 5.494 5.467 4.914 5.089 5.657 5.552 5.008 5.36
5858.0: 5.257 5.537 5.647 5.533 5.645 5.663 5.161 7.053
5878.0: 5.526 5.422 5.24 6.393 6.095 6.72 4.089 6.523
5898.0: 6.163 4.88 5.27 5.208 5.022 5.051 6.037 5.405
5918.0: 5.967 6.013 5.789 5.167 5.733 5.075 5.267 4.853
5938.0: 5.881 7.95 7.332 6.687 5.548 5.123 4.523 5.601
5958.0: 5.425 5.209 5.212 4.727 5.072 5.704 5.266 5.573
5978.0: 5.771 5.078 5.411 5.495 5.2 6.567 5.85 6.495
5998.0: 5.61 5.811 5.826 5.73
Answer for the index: 1.1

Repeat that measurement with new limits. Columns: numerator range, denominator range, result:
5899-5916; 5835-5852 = 1.01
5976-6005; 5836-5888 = 1.08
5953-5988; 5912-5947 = 0.91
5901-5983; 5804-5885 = 1.01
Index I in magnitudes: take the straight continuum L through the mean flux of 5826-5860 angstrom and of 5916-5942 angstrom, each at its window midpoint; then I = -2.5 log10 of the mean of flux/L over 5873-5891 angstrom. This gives -0.06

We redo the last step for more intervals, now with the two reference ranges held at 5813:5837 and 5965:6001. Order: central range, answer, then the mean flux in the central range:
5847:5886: 0.07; 5.59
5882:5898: 0.00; 5.88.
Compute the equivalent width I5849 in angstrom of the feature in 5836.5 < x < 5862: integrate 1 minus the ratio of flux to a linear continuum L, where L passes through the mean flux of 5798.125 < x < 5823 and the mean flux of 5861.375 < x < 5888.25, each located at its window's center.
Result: 1.5 angstrom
